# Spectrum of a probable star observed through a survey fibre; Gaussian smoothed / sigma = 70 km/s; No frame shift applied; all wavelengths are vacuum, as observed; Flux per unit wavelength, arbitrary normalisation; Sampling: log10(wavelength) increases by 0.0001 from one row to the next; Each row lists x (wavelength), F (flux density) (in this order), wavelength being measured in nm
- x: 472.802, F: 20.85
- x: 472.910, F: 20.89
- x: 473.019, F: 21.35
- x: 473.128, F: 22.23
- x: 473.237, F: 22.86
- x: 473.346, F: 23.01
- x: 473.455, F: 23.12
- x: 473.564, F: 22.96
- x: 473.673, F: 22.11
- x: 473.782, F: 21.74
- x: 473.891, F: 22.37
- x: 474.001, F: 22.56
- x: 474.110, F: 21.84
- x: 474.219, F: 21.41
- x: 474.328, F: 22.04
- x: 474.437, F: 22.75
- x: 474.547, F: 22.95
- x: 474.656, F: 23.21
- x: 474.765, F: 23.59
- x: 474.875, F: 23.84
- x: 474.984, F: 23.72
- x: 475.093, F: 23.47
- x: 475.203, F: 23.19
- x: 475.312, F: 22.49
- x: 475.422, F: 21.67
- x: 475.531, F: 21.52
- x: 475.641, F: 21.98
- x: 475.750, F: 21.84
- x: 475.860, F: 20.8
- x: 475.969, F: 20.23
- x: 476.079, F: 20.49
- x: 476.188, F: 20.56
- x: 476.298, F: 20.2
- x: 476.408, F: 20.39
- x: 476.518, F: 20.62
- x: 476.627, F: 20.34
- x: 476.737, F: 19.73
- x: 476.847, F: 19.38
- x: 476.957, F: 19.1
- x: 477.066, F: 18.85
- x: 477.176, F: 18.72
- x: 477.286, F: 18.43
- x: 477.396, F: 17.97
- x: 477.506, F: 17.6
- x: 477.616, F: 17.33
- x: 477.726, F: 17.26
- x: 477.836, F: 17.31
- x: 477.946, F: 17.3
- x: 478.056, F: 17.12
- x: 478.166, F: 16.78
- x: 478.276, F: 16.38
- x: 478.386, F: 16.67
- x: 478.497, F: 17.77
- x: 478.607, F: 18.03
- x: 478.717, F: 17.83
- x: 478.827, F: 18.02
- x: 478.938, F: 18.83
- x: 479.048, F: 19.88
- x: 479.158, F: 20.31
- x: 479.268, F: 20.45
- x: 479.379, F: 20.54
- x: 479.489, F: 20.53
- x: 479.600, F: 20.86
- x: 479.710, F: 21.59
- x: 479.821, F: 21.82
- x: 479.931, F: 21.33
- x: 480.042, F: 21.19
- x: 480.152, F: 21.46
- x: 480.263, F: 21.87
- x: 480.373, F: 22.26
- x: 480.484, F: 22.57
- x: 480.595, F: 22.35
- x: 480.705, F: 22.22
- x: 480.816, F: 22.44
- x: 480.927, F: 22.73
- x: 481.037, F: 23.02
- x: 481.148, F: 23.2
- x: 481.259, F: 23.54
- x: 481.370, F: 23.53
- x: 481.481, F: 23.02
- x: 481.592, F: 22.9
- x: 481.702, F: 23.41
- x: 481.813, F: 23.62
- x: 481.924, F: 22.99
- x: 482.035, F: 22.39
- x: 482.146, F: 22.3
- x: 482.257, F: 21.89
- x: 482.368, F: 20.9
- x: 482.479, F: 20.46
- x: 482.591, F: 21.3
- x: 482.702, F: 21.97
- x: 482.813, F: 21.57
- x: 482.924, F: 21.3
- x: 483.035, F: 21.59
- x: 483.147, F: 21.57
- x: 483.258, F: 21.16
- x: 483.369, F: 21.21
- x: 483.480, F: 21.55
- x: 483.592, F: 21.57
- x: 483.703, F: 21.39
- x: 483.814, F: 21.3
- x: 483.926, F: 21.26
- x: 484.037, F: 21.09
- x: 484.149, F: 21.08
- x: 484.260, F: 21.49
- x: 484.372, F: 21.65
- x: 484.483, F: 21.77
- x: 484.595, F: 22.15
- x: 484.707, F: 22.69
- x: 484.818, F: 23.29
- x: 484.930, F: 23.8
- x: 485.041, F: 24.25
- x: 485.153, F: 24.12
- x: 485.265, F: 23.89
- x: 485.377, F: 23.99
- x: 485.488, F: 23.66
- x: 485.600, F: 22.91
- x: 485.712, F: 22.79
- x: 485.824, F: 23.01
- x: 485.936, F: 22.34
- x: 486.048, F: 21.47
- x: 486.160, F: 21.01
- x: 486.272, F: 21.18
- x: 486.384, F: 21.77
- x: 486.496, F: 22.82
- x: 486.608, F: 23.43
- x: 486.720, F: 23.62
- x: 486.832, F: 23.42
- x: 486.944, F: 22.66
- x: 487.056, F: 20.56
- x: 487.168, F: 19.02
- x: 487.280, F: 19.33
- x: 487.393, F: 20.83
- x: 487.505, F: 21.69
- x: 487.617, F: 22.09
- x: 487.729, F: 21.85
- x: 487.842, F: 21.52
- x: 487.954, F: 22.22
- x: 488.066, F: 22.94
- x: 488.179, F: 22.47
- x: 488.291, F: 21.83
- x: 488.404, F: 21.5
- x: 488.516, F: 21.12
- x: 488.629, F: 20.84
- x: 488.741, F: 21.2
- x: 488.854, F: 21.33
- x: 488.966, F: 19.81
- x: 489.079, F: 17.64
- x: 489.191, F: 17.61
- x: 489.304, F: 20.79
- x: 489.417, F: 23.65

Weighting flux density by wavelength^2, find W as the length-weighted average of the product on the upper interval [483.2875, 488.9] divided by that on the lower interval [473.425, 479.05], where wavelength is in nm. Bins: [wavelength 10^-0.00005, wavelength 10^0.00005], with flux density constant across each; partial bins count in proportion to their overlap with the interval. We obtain 1.13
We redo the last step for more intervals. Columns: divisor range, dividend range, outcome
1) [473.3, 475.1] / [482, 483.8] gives 0.98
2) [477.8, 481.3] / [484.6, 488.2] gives 1.14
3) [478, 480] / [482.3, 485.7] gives 1.18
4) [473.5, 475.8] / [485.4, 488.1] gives 1.03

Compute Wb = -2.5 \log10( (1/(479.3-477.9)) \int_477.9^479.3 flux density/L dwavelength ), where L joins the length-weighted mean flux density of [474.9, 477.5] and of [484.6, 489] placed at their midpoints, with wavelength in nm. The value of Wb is 0.16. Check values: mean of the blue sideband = 20.7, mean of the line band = 18.1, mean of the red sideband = 22.2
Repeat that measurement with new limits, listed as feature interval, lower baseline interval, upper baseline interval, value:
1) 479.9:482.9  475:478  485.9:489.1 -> -0.08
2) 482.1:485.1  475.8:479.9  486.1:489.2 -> -0.07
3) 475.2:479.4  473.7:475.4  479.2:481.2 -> 0.16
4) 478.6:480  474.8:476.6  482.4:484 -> 0.08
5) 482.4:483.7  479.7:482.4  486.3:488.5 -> 0.04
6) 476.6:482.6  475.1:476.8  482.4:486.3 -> 0.06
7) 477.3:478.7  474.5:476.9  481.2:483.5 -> 0.25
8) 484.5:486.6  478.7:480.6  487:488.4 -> -0.08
